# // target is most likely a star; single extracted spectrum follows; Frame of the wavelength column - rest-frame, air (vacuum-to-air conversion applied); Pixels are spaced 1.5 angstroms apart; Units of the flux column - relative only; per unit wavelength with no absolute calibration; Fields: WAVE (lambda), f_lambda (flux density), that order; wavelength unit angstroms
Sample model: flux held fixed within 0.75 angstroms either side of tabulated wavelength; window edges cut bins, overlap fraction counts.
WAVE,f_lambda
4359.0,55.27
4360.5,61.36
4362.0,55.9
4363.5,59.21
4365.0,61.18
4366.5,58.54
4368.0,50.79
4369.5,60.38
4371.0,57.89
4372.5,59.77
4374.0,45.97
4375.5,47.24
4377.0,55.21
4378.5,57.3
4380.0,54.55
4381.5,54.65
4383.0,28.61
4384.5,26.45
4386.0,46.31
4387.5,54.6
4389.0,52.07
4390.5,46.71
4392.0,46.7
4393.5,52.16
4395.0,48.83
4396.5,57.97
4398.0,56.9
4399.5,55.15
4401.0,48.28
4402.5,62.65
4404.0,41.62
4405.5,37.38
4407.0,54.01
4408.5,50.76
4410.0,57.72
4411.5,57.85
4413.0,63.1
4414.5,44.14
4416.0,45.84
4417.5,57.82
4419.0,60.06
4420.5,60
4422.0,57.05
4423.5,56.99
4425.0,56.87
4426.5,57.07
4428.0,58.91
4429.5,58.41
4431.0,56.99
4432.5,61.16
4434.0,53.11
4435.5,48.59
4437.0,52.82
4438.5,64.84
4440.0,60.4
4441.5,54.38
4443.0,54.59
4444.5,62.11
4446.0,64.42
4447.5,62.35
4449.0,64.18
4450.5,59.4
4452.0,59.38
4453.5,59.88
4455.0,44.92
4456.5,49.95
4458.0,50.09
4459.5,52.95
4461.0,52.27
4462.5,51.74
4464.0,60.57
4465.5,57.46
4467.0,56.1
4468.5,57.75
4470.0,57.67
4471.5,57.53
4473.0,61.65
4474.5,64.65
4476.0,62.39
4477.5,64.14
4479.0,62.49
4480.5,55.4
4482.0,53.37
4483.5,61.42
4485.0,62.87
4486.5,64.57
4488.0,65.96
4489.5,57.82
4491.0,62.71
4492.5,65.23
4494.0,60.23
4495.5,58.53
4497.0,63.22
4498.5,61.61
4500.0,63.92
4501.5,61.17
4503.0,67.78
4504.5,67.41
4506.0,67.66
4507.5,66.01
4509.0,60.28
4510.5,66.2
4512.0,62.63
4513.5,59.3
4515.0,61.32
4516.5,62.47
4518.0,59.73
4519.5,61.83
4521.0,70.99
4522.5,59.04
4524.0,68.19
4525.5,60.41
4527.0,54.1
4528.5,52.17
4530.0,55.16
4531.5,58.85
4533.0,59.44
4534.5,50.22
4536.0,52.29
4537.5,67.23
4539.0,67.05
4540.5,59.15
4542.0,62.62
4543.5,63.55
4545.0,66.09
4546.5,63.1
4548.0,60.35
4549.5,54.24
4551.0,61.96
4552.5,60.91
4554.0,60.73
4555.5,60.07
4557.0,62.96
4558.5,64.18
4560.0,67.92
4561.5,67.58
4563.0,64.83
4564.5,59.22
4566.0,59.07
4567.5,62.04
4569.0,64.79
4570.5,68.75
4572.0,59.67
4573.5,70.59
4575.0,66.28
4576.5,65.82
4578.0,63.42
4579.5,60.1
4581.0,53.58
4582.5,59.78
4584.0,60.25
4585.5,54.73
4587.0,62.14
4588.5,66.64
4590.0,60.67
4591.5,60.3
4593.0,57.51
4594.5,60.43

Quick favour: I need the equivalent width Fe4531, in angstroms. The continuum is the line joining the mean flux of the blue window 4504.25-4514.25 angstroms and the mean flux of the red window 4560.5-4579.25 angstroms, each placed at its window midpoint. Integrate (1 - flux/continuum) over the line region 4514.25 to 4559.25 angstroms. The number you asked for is 2.4 angstroms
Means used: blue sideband 64.1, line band 60.7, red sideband 64.3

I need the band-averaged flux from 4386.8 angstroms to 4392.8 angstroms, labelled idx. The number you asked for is 50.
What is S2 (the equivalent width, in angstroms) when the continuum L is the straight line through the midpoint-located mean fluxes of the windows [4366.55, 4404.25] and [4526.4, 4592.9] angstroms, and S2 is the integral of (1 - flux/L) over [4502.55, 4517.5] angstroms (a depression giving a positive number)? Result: -1.5 angstroms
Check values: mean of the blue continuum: 51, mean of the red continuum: 61.2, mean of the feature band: 64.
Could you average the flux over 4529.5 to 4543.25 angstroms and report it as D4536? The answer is 59.3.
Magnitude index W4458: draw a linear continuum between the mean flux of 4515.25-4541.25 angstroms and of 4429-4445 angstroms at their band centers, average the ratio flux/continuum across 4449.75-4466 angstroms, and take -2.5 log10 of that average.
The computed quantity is 0.06 mag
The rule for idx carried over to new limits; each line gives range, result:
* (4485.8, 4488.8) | 65.2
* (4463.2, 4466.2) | 58.9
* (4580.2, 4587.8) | 58.2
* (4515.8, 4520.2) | 61.3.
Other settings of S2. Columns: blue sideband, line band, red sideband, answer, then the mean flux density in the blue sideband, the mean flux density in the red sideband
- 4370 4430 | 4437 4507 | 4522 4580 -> -3.7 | 52.3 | 61.7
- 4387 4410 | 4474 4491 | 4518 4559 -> -1.4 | 51.2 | 60.6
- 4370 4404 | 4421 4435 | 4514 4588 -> -1.0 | 50.6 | 61.5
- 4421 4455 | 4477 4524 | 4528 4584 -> -2.1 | 58.1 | 61.5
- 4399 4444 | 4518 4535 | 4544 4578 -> 0.5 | 55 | 63.2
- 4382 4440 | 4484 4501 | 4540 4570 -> -1.2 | 52.7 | 62.3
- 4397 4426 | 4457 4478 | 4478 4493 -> 0.7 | 54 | 61.2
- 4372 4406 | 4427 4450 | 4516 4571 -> -2.2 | 49.5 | 61.4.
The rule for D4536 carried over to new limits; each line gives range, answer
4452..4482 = 56.8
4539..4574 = 62.8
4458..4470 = 55.3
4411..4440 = 56.5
